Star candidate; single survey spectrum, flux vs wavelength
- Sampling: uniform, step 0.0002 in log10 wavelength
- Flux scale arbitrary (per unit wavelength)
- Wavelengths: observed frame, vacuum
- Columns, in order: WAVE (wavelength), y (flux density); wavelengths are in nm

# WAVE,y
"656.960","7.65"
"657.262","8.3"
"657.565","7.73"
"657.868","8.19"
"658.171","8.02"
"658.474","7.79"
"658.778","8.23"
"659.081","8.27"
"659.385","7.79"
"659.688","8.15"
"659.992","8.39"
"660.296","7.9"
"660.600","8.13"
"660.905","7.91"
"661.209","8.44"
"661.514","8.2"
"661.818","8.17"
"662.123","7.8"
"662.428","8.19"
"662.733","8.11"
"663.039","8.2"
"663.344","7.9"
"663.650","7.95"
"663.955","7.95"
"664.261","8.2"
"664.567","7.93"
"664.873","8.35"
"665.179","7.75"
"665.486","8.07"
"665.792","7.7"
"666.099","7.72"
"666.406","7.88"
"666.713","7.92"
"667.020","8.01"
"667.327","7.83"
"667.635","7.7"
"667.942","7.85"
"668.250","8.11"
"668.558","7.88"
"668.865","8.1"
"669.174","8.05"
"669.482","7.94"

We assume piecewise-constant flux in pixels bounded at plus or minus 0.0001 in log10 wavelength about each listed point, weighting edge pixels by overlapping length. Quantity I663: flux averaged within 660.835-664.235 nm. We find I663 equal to 8.08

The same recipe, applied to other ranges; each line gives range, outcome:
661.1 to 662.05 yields 8.22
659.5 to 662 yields 8.15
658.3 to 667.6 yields 8.02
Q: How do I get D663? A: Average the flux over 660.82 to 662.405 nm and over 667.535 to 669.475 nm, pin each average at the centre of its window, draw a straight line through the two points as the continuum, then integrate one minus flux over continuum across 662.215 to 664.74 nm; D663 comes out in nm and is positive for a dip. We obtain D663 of 0.01 nm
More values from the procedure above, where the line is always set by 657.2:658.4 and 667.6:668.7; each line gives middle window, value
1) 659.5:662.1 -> -0.05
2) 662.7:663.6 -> -0.01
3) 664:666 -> -0.01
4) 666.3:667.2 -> 0.00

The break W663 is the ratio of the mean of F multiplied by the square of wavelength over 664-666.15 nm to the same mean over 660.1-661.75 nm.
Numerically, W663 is 0.99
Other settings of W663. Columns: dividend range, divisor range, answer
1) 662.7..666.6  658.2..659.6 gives 1.01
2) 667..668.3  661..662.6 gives 0.98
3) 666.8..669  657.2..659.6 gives 1.02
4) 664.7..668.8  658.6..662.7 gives 0.99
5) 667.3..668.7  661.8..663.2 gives 0.99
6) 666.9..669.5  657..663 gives 1.01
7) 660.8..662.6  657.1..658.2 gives 1.02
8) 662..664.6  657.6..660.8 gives 1.01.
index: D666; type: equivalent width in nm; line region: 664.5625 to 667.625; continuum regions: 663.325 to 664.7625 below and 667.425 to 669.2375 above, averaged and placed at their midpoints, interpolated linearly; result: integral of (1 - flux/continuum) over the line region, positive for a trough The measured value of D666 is 0.03 nm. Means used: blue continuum 8.01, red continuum 7.94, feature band 7.9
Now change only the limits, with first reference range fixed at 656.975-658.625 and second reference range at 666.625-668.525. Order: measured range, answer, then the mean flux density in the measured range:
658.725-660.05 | -0.03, 8.15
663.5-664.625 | -0.01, 8.02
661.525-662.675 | -0.02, 8.08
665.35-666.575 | 0.01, 7.84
